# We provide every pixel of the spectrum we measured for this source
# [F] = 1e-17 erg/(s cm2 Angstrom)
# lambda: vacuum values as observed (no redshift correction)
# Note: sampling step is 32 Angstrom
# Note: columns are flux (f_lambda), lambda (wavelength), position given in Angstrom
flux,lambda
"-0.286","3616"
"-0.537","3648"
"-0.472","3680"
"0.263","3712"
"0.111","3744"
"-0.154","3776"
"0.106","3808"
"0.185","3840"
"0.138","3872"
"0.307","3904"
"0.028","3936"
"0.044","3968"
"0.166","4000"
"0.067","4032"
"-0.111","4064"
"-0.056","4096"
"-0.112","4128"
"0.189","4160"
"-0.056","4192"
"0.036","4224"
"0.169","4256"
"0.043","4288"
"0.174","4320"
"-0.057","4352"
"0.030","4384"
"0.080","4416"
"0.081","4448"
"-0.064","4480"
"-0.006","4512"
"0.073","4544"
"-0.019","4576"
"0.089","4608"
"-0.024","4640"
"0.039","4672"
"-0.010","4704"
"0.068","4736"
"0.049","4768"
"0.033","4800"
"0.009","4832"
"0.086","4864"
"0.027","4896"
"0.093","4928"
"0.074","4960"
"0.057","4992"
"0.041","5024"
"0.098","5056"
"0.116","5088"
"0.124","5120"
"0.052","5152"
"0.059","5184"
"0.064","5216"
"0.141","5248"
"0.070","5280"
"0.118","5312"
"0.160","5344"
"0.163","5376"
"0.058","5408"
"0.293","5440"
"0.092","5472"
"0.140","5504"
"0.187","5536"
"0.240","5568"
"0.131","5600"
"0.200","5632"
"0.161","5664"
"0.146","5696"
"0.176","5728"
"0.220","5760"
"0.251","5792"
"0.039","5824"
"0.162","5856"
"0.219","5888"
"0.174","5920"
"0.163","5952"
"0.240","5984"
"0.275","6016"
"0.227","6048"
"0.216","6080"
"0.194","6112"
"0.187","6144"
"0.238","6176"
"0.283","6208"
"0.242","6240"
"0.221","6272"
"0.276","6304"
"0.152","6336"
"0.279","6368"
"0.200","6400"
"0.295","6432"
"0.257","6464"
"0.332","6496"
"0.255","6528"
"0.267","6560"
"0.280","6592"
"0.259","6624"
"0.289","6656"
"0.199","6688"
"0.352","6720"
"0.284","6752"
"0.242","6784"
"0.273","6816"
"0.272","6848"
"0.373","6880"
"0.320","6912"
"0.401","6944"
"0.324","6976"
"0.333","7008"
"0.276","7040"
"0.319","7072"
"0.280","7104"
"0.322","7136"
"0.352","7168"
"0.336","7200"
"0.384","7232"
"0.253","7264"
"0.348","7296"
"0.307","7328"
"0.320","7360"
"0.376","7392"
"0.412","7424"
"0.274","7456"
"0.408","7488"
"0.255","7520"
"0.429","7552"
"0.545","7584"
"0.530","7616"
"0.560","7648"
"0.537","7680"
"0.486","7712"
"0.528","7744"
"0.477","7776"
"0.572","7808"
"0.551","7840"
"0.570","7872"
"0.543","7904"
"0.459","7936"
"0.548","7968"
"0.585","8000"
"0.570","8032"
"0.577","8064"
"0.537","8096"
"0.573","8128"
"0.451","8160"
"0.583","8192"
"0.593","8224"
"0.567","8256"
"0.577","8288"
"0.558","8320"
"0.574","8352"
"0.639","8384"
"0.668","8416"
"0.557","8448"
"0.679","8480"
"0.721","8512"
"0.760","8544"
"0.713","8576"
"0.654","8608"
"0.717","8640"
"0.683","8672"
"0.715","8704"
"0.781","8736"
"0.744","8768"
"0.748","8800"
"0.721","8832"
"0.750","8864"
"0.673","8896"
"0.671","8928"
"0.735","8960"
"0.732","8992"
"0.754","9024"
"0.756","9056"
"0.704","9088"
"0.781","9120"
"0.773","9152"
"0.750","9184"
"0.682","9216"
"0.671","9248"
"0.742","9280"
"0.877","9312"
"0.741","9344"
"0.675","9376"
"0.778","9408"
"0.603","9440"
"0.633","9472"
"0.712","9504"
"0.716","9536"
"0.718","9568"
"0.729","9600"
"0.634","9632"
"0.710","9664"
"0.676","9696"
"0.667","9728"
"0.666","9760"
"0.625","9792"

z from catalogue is 0.896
